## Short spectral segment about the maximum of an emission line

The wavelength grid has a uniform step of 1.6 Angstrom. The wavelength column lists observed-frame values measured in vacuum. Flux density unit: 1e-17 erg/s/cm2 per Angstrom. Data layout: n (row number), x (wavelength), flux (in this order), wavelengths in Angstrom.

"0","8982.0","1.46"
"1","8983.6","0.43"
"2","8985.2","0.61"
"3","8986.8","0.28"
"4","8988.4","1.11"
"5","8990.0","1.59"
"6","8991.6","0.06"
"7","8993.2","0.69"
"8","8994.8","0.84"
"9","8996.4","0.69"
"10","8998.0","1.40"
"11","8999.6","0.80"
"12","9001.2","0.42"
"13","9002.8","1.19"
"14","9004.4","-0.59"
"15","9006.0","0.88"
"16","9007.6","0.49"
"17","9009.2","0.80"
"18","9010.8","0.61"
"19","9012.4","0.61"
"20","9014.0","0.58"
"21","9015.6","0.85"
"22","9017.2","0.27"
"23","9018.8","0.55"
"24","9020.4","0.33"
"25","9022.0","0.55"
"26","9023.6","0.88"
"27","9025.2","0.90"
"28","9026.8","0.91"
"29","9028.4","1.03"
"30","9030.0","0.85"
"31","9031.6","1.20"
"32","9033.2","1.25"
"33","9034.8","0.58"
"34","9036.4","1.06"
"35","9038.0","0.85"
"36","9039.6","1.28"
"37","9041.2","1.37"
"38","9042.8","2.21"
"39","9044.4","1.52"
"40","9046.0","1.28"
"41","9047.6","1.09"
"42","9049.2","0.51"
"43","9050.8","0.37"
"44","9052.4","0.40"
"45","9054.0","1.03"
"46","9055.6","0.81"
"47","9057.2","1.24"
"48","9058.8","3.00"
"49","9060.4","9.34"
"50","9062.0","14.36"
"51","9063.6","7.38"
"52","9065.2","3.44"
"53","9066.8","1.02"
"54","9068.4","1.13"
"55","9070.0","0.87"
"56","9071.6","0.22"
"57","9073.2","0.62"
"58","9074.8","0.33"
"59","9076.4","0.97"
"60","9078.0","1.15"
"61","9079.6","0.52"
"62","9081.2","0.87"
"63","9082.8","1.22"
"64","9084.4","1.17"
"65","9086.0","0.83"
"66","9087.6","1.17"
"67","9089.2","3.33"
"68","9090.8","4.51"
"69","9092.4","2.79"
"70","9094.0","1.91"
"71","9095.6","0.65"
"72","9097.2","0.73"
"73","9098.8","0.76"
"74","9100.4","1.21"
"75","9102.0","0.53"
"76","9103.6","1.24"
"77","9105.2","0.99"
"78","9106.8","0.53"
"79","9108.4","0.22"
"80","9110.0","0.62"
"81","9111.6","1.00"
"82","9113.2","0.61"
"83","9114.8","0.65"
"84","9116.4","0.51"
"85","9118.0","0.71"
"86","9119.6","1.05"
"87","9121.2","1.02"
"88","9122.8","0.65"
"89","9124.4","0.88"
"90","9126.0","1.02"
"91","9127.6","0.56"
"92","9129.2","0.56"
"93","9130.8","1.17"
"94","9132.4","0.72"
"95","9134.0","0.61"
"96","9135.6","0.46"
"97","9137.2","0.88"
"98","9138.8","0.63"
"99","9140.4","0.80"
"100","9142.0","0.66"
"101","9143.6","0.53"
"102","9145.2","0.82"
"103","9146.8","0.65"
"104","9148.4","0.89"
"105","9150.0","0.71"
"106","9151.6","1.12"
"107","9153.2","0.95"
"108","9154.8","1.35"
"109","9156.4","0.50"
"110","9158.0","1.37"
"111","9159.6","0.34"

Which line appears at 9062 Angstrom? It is H-alpha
